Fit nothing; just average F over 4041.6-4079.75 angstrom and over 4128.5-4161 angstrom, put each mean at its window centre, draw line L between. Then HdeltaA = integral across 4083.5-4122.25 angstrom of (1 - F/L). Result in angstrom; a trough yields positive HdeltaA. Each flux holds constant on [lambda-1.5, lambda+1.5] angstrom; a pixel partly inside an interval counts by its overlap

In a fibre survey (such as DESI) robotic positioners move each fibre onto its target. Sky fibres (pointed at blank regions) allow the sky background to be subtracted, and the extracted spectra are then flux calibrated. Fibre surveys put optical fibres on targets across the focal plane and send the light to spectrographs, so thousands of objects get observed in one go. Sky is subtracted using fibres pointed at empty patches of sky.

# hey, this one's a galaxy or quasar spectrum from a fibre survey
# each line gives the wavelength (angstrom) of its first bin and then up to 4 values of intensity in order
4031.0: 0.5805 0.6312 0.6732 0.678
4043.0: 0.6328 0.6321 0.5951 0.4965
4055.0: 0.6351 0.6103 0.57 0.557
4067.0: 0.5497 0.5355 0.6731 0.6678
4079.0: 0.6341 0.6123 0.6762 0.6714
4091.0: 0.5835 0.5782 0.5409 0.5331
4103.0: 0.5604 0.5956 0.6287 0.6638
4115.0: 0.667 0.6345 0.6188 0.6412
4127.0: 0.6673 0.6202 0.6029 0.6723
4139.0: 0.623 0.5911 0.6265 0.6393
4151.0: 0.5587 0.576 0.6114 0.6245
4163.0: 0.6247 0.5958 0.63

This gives -0.4 angstrom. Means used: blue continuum 0.598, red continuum 0.613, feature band 0.612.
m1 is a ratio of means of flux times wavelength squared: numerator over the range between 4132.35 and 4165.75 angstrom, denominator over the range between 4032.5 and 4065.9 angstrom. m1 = 1.06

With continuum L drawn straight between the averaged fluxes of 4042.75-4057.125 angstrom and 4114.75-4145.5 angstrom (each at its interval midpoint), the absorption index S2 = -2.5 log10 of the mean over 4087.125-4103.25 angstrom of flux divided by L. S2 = 0.07 mag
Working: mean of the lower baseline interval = 0.596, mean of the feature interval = 0.576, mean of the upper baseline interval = 0.632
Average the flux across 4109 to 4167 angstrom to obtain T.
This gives 0.625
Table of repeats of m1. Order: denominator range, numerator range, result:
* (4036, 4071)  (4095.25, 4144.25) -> 1.07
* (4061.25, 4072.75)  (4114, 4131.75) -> 1.17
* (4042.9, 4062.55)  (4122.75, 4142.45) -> 1.11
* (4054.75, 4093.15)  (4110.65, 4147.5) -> 1.07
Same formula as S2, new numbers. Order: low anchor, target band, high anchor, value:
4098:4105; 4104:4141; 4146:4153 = -0.11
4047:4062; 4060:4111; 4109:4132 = 0.02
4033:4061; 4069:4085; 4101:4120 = -0.02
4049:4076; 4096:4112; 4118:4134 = 0.06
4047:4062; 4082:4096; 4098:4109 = -0.09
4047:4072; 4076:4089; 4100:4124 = -0.10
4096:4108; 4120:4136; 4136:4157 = -0.08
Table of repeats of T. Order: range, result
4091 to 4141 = 0.614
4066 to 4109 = 0.602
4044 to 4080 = 0.596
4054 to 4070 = 0.578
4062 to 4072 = 0.555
